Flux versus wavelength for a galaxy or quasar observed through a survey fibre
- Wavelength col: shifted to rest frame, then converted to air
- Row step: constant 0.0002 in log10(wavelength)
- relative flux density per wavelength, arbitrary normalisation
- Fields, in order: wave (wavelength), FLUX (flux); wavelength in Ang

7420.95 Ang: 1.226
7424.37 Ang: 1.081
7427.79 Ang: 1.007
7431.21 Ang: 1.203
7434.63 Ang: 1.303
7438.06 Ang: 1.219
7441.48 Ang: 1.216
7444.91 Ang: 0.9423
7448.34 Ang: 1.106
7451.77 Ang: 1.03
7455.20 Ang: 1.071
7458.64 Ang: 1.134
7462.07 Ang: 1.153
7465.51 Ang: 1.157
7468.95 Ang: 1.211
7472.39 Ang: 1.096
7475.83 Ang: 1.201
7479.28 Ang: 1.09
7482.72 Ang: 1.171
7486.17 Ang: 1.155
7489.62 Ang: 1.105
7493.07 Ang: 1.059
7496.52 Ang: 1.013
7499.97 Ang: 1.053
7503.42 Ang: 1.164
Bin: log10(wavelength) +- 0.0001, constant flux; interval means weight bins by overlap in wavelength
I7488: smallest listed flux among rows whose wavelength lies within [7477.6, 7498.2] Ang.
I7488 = 1.013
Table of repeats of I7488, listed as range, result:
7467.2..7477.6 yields 1.096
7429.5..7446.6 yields 0.9423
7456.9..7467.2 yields 1.134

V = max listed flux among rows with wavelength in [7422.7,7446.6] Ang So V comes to 1.303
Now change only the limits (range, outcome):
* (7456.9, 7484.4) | 1.211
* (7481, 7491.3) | 1.171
